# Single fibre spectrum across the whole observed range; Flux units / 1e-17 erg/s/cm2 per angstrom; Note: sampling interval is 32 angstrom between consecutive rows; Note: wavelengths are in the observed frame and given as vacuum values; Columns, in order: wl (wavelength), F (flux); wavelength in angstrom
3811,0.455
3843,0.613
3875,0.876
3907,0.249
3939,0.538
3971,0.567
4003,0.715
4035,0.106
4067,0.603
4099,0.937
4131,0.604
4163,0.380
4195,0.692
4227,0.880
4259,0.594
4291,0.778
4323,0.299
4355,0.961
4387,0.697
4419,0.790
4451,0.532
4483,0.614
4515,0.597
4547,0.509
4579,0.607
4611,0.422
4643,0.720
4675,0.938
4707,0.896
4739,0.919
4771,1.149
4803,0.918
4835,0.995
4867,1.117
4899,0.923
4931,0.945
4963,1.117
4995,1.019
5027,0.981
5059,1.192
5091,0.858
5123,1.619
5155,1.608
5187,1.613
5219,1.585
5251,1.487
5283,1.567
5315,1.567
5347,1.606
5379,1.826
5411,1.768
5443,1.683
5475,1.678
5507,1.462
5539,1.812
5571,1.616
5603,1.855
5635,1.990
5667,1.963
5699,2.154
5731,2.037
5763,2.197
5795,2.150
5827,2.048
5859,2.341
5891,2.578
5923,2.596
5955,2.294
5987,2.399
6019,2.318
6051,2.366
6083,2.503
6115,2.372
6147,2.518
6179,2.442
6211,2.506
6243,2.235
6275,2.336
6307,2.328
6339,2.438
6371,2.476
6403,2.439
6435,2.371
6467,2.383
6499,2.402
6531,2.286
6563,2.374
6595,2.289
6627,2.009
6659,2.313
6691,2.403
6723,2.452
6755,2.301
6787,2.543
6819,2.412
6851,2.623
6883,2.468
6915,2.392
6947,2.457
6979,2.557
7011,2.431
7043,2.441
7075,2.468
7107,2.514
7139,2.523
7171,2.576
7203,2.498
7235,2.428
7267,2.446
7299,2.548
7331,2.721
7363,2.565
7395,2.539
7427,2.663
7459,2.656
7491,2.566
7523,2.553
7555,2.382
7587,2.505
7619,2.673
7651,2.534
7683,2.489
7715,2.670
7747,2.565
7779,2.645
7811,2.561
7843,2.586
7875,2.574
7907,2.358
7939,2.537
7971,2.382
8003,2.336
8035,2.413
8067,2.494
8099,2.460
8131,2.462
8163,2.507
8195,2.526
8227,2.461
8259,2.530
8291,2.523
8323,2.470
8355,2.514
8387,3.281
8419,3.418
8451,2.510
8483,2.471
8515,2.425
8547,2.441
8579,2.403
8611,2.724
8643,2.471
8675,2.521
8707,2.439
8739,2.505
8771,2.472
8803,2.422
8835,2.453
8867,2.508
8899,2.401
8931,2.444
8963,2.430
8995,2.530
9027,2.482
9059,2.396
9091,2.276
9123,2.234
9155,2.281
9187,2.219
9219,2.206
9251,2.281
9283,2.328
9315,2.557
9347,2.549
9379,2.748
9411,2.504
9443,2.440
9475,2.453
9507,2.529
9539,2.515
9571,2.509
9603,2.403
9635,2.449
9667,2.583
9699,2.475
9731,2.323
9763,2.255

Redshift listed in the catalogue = 0.28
